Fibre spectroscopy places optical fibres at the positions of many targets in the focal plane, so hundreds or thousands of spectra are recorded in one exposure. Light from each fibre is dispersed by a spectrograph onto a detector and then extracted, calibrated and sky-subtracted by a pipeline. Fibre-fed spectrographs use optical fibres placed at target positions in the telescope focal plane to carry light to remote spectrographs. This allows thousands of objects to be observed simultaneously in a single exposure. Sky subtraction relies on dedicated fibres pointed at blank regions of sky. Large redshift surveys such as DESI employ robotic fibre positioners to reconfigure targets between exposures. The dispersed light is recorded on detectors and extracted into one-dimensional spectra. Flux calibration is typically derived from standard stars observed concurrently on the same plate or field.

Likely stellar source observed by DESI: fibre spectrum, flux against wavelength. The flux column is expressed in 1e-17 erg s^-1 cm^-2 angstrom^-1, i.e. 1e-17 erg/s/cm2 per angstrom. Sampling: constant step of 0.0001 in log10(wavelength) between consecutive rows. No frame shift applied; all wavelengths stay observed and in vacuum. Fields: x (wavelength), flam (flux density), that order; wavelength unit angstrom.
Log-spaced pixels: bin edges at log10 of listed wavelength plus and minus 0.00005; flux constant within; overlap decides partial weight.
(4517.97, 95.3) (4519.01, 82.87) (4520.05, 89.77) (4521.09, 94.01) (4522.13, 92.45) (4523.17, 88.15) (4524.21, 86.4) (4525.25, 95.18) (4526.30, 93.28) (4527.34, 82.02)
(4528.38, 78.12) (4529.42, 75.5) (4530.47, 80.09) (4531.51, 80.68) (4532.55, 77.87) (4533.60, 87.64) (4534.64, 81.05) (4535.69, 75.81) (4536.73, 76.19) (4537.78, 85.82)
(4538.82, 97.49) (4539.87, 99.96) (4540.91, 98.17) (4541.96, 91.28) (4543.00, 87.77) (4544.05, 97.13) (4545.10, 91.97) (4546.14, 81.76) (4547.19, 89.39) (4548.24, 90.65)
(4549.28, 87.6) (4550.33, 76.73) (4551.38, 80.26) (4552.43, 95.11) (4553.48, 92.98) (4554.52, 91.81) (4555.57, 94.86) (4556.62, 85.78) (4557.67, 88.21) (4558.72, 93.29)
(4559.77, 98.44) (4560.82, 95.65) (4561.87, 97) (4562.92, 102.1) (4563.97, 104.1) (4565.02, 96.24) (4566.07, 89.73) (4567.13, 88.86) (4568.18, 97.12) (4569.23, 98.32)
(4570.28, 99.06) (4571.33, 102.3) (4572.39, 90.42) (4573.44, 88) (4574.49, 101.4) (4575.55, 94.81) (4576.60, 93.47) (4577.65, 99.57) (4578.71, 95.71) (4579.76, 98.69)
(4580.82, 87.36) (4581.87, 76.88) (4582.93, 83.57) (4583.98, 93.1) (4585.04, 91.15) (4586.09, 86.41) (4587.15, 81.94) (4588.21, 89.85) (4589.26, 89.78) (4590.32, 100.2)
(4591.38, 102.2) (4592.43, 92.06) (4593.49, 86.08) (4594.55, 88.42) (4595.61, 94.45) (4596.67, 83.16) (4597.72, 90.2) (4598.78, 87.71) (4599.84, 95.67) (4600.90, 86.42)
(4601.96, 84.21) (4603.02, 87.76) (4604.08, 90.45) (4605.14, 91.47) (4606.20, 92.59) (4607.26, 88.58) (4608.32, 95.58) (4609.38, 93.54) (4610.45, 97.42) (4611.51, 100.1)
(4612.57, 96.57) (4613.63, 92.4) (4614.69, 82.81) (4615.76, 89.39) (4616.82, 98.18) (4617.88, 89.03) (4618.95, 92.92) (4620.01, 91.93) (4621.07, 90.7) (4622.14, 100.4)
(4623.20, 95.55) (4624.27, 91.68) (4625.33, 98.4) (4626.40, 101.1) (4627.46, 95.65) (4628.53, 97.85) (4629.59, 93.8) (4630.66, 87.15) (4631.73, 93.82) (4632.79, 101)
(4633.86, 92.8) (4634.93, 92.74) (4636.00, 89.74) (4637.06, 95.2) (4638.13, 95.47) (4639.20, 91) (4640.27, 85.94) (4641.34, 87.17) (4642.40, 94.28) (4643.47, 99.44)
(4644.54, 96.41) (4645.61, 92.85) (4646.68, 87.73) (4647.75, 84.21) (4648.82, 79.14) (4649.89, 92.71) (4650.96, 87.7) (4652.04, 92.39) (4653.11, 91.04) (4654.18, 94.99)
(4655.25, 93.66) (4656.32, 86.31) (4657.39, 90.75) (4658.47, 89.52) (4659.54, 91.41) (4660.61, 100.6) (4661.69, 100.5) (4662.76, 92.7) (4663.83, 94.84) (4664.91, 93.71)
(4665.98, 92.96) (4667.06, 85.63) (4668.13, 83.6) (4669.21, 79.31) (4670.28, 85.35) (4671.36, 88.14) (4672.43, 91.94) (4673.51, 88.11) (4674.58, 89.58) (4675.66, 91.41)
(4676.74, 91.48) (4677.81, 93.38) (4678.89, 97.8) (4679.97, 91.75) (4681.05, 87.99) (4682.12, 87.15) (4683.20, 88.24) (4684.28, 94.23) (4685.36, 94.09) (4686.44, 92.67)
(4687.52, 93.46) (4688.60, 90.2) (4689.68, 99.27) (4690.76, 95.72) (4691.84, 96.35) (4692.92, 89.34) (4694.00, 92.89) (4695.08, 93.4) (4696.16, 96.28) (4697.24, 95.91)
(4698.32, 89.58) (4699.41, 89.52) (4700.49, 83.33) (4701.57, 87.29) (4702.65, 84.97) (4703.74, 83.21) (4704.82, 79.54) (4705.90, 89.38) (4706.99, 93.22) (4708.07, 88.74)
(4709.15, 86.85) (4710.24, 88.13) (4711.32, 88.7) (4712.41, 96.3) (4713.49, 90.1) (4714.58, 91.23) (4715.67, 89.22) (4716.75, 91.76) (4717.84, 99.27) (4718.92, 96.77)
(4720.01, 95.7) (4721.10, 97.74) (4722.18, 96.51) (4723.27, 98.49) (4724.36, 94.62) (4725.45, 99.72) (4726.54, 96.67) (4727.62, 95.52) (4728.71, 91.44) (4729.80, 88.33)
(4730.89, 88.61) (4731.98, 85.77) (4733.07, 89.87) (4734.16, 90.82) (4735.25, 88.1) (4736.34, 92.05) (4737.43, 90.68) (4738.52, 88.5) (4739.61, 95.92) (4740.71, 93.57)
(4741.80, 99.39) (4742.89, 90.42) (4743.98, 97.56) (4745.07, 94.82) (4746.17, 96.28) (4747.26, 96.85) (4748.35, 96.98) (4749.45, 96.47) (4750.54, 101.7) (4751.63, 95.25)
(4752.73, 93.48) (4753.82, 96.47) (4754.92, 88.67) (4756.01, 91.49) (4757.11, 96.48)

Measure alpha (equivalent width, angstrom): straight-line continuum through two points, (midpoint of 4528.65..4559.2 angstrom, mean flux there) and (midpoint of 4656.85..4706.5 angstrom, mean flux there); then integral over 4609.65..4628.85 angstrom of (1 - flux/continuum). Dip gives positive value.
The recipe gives -1.1 angstrom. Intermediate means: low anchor 87.3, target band 94.5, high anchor 90.8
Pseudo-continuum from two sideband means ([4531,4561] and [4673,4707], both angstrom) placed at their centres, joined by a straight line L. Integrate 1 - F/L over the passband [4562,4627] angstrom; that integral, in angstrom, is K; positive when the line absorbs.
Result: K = -2.5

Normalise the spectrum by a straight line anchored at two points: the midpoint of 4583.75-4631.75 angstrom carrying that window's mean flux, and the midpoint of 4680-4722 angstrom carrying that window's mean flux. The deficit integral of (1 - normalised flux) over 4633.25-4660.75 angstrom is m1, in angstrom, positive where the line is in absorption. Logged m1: 0.16 angstrom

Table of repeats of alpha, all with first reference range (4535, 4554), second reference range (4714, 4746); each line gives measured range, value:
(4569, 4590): -0.60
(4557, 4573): -1.22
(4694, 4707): 0.54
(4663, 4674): 0.40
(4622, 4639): -0.77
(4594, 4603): 0.13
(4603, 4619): -0.40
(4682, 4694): -0.09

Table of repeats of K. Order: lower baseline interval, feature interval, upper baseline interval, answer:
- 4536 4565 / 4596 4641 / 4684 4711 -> -0.7 angstrom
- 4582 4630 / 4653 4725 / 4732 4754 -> 1.3 angstrom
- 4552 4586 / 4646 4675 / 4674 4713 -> 0.5 angstrom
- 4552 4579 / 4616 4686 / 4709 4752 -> 1.8 angstrom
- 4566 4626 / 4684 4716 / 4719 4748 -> 0.9 angstrom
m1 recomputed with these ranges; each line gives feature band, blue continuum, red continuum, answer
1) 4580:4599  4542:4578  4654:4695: 0.68 angstrom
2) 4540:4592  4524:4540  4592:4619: -3.09 angstrom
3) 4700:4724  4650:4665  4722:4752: 0.71 angstrom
